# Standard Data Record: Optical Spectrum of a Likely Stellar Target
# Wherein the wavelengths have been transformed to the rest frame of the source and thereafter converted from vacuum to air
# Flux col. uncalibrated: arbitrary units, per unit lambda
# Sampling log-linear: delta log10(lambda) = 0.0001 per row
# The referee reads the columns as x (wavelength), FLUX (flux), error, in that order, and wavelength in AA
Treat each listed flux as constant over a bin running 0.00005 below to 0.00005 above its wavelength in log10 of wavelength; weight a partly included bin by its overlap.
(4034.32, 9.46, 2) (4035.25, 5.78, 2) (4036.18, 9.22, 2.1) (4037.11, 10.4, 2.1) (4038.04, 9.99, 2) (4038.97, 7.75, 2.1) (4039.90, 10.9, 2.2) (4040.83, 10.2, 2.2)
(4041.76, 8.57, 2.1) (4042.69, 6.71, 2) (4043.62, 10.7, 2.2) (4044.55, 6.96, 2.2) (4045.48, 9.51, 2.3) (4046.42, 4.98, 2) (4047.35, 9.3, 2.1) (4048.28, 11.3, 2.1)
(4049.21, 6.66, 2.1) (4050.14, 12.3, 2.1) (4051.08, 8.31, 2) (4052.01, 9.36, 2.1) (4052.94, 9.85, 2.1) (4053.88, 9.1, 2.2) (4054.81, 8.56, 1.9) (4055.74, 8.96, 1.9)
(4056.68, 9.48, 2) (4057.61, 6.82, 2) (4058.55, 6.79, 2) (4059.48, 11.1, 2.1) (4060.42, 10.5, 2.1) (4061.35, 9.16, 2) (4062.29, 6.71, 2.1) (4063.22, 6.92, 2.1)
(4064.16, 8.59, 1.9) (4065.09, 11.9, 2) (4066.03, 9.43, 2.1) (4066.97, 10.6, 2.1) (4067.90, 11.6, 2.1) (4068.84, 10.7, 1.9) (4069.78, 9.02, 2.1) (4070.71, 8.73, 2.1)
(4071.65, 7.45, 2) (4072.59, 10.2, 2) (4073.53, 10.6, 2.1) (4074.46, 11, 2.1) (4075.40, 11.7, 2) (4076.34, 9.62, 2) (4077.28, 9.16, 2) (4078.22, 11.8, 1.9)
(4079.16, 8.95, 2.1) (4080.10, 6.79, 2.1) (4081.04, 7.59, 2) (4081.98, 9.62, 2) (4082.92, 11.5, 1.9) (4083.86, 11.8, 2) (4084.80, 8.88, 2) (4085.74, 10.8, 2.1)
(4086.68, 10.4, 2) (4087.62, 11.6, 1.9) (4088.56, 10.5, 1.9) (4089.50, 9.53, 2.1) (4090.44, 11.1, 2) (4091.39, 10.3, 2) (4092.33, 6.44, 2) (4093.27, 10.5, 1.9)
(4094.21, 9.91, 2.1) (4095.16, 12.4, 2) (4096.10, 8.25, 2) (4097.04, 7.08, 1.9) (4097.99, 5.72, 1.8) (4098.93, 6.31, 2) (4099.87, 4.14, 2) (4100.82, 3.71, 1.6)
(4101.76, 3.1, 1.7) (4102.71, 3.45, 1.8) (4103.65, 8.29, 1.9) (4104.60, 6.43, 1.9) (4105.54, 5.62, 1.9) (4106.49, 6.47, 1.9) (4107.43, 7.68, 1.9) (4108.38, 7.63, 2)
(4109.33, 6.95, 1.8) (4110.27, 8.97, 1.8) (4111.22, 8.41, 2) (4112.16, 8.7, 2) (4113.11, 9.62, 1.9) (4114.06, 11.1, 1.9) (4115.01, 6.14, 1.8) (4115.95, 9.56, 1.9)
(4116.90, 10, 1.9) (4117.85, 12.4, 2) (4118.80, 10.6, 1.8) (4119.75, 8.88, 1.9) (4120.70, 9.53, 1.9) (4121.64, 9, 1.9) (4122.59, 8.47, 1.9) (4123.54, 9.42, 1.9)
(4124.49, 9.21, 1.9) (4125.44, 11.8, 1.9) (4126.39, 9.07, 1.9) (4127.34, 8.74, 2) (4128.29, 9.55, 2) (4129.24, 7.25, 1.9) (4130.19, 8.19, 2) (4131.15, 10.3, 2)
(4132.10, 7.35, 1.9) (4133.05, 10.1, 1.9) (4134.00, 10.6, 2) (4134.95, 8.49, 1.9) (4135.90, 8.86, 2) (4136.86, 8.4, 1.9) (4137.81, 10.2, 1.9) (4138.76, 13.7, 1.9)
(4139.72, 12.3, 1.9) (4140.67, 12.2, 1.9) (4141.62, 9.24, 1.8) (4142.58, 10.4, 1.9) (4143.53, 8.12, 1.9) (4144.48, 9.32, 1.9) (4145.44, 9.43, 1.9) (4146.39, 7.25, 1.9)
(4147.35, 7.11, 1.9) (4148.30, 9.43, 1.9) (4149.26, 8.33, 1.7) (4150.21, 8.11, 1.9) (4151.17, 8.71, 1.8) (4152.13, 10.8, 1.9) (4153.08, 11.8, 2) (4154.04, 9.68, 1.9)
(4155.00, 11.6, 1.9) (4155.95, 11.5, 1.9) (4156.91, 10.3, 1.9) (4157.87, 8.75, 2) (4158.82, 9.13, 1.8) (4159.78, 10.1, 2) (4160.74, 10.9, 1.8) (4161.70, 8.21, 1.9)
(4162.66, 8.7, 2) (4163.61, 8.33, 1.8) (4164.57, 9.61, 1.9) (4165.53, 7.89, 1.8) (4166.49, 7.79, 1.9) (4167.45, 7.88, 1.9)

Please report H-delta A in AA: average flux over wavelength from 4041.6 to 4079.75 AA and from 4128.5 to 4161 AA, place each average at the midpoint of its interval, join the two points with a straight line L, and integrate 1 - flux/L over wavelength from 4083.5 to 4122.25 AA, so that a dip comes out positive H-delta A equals 3.98 AA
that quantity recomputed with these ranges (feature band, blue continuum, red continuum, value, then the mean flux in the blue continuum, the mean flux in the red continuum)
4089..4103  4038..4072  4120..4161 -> 2.7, 9.06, 9.59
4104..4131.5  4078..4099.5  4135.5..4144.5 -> 3.1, 9.42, 10.3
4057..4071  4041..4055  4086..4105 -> -1.1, 8.85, 7.99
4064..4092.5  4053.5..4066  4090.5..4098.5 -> -3.5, 8.84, 8.92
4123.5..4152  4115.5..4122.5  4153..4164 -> 1.4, 9.91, 9.86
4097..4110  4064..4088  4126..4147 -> 5.1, 10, 9.49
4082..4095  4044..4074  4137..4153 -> -1.4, 9.11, 9.69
